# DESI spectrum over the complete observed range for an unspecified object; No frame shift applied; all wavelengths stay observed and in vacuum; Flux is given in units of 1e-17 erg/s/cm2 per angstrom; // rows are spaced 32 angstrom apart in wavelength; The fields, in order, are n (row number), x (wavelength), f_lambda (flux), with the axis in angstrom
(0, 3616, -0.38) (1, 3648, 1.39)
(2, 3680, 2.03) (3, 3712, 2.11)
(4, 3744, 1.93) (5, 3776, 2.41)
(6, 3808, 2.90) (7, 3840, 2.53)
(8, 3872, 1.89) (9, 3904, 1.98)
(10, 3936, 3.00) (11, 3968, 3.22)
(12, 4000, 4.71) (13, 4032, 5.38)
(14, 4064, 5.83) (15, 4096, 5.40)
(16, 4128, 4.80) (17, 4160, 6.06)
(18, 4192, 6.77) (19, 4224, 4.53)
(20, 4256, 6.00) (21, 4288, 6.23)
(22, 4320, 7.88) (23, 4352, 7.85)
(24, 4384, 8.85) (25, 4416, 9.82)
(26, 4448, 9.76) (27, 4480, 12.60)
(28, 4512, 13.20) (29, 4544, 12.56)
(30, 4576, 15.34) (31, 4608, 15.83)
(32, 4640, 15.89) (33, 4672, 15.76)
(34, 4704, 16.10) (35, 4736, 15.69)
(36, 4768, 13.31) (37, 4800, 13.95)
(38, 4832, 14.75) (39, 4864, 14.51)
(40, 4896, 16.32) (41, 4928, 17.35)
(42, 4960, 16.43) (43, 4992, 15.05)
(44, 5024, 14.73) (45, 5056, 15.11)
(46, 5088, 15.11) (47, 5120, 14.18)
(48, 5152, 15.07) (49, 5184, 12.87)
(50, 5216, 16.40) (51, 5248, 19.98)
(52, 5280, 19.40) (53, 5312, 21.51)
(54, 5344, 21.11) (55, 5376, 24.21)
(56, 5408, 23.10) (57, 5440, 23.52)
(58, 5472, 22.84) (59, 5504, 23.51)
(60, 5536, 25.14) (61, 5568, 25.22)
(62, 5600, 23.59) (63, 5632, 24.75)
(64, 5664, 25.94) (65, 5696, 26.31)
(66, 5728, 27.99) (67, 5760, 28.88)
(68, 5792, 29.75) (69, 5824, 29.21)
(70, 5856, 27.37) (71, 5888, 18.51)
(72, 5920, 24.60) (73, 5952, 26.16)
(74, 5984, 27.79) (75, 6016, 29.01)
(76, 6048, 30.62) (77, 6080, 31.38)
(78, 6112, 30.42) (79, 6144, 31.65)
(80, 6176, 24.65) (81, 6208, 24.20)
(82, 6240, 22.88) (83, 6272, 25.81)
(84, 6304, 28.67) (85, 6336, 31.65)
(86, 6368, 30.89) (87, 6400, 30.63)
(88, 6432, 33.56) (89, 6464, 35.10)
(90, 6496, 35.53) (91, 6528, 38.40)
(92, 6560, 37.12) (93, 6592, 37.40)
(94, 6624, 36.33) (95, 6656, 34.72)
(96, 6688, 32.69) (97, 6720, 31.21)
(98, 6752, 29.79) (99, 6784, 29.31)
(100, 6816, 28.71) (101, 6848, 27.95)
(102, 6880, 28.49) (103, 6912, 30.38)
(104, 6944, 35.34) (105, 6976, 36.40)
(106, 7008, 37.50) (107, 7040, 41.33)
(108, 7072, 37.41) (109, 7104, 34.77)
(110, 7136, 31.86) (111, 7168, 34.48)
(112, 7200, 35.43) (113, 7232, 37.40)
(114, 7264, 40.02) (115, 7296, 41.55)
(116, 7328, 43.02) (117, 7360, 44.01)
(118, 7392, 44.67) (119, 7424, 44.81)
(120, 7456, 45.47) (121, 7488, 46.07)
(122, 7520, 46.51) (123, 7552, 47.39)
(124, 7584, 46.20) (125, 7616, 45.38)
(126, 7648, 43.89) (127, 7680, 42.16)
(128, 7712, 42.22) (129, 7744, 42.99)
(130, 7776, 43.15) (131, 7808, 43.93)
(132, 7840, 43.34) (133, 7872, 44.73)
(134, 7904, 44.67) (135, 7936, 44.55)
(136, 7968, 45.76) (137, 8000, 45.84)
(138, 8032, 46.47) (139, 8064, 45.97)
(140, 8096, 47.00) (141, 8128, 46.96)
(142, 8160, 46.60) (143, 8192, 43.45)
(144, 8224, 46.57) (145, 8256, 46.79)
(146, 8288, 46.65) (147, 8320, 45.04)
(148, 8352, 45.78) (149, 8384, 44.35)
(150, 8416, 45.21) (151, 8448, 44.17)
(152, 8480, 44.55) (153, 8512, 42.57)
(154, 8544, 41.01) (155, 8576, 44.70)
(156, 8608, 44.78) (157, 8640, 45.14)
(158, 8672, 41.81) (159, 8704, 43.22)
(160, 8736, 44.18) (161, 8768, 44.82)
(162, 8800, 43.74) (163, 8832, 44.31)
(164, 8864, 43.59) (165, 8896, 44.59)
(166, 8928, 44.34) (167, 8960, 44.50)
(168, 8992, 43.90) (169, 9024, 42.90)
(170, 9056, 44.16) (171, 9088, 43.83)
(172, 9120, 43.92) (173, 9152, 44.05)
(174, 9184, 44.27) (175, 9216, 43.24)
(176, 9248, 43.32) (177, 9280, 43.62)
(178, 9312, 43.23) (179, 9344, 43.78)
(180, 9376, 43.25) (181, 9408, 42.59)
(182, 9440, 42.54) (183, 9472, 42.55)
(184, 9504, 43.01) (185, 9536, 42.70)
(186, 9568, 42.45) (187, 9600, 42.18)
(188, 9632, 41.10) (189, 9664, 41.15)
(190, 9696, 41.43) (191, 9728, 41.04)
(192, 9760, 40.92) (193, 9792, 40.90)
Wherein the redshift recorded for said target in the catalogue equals 0.00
